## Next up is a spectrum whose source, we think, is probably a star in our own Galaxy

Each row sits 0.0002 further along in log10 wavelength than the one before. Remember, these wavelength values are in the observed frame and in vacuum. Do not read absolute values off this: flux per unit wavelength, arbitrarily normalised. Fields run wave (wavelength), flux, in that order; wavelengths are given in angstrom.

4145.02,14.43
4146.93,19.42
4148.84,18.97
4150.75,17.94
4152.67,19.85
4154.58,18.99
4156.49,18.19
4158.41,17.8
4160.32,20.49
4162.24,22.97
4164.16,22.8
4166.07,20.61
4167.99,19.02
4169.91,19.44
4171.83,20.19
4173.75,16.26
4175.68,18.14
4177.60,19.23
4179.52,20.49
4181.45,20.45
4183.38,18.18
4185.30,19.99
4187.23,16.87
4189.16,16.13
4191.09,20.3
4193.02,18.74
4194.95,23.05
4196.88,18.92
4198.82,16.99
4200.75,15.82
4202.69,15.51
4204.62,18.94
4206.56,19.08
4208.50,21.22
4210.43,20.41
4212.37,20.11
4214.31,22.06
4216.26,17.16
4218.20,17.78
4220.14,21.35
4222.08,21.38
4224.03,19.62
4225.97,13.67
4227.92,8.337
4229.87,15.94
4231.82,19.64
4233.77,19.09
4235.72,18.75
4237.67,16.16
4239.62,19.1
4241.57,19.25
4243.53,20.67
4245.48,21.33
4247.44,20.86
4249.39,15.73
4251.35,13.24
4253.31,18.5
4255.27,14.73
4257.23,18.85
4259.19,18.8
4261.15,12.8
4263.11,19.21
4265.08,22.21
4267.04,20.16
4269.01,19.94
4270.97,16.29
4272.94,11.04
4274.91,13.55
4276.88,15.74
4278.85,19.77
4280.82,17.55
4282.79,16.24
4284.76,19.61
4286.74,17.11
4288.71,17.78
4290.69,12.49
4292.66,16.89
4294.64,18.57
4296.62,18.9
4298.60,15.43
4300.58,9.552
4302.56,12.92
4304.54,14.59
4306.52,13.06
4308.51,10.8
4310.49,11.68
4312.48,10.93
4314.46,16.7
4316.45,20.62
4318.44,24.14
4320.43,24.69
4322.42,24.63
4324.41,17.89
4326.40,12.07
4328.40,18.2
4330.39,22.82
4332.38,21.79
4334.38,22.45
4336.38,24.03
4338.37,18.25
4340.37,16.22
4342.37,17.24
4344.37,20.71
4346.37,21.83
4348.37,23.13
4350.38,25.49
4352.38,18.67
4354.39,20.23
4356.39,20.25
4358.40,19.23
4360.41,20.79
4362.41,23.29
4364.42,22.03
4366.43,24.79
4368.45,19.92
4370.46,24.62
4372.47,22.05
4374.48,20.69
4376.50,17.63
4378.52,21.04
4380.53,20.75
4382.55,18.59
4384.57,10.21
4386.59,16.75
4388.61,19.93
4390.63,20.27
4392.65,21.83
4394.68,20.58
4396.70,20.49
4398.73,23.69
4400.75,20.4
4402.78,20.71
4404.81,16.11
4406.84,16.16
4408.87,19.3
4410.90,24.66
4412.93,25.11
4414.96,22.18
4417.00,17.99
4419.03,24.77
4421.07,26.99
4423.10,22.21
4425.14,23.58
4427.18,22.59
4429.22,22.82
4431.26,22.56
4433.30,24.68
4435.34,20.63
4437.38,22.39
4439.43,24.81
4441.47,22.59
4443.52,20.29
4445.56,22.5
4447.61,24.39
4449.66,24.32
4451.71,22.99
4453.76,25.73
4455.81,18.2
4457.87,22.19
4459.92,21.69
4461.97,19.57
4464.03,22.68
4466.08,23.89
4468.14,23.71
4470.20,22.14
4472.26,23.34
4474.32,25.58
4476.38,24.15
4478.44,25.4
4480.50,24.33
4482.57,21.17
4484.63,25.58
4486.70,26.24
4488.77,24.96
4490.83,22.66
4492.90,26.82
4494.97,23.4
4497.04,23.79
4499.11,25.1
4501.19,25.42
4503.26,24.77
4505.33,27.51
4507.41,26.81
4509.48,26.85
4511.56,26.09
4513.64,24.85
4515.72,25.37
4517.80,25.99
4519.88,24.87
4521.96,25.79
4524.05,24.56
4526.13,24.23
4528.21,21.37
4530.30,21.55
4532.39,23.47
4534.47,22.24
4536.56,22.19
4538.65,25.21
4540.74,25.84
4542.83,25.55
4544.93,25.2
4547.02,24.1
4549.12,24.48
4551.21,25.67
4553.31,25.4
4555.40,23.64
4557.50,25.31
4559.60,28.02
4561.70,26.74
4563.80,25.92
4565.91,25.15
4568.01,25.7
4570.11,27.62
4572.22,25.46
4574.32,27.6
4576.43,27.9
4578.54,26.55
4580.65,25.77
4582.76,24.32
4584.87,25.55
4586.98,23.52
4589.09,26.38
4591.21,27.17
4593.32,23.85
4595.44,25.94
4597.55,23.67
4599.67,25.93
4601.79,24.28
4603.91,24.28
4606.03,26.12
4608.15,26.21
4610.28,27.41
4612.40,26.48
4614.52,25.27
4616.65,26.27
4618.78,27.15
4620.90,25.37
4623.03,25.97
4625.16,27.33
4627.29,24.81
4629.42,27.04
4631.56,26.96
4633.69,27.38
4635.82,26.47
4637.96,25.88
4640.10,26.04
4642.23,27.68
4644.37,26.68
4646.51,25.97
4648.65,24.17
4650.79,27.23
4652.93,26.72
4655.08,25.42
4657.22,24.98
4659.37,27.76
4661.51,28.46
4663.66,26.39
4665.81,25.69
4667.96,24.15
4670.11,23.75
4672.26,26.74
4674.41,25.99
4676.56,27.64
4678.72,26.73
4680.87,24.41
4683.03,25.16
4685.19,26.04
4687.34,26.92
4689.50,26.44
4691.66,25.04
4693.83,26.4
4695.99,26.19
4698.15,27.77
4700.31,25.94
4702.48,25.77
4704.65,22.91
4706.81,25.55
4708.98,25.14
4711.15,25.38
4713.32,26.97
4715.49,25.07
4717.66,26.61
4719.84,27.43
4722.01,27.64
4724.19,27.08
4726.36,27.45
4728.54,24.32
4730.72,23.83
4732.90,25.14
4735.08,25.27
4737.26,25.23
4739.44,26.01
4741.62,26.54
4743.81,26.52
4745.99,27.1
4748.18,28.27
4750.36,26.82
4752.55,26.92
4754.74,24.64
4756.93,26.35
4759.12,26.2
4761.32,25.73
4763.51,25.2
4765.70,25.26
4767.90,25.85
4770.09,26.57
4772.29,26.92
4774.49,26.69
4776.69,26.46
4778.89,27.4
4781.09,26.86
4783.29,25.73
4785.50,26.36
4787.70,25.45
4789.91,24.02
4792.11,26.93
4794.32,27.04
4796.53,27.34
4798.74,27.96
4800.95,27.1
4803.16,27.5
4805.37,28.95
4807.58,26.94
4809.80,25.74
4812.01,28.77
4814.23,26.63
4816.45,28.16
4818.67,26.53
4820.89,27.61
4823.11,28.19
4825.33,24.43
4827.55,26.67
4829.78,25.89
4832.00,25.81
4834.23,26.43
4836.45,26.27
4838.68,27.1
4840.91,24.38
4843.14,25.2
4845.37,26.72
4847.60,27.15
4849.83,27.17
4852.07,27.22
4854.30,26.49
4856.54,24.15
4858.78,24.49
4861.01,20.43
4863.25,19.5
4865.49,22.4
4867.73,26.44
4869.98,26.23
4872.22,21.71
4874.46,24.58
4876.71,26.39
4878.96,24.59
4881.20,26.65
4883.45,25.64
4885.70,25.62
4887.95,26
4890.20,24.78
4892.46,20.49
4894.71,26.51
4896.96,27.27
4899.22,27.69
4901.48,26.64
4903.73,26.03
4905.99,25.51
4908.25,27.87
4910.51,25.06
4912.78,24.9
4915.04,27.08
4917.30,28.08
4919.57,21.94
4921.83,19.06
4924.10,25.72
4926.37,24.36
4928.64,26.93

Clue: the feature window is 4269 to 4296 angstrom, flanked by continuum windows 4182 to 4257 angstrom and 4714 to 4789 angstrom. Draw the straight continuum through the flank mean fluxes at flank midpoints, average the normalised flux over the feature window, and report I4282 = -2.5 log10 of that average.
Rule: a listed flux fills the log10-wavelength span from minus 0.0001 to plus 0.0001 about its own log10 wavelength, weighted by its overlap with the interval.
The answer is 0.16 mag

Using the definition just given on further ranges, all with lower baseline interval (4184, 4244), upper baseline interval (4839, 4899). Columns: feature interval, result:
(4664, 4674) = -0.10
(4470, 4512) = -0.17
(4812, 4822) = -0.12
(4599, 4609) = -0.14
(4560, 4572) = -0.19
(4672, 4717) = -0.12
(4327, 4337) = -0.09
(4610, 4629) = -0.17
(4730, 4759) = -0.10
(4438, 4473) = -0.09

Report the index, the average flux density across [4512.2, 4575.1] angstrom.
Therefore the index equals 25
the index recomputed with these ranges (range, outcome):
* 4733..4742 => 25.7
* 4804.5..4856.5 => 26.6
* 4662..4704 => 26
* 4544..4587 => 25.8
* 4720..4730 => 26.6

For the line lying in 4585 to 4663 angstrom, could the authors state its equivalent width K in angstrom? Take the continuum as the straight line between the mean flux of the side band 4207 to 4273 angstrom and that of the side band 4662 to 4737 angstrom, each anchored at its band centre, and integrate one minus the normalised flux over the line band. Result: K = -4.6 angstrom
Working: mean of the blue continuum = 18.2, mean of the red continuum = 25.9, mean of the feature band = 26.1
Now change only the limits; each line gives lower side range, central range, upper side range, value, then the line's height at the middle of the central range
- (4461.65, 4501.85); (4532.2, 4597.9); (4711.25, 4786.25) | -1.73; 24.7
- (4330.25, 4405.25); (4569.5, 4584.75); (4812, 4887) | -2.45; 22.7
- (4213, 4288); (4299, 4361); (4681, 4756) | 2.07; 19.1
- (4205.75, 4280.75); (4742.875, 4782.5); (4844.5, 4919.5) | -4.09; 24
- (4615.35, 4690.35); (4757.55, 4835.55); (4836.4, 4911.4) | -3.02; 25.6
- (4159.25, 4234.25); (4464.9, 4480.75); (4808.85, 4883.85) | -1.67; 21.7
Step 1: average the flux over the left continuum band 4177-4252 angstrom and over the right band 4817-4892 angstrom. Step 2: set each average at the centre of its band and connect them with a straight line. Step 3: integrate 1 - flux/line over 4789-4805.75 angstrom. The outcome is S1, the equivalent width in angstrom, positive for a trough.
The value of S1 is -1.5 angstrom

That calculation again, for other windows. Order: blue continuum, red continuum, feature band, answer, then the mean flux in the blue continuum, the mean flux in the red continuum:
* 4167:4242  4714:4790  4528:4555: -1.0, 18.5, 26.2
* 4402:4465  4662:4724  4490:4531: -2.9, 22.2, 26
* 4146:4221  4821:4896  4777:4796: -1.3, 19.2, 25.2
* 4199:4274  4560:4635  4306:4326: 2.4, 18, 26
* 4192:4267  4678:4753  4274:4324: 7.3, 18.3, 26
